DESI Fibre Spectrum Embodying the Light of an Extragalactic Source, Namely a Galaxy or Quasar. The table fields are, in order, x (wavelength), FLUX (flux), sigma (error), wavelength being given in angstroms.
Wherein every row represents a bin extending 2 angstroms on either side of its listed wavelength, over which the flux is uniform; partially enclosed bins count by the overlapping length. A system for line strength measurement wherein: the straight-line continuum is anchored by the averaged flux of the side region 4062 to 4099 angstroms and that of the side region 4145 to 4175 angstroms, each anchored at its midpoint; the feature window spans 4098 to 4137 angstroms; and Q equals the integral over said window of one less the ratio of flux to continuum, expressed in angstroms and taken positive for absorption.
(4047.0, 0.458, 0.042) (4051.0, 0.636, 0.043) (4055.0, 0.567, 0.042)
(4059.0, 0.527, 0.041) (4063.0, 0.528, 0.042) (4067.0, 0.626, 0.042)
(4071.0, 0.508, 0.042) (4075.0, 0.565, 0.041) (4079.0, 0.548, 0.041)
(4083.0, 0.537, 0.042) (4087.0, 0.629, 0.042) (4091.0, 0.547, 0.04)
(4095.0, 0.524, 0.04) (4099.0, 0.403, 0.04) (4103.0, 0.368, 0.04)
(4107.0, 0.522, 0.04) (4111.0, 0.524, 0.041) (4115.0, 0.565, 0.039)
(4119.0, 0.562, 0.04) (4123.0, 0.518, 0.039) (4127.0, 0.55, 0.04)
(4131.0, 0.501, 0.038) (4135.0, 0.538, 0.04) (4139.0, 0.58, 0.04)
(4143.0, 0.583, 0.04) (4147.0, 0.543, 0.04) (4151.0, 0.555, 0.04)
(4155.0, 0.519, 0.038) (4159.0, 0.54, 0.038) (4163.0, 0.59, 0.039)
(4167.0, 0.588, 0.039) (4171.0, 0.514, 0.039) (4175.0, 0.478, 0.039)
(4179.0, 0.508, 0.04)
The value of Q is 2.82 angstroms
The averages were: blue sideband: 0.549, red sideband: 0.545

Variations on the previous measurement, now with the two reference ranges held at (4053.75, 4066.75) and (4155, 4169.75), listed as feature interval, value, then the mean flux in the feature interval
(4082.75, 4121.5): 2.7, 0.517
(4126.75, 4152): 0.4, 0.55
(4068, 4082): 0.2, 0.546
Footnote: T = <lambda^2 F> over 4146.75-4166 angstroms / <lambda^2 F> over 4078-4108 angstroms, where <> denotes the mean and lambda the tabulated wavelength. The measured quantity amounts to 1.1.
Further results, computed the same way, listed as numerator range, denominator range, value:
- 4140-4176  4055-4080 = 1.04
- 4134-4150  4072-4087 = 1.04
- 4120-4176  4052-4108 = 1.06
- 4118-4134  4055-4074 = 0.99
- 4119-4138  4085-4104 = 1.08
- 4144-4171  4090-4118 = 1.15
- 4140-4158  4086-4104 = 1.15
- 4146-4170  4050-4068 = 1.02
